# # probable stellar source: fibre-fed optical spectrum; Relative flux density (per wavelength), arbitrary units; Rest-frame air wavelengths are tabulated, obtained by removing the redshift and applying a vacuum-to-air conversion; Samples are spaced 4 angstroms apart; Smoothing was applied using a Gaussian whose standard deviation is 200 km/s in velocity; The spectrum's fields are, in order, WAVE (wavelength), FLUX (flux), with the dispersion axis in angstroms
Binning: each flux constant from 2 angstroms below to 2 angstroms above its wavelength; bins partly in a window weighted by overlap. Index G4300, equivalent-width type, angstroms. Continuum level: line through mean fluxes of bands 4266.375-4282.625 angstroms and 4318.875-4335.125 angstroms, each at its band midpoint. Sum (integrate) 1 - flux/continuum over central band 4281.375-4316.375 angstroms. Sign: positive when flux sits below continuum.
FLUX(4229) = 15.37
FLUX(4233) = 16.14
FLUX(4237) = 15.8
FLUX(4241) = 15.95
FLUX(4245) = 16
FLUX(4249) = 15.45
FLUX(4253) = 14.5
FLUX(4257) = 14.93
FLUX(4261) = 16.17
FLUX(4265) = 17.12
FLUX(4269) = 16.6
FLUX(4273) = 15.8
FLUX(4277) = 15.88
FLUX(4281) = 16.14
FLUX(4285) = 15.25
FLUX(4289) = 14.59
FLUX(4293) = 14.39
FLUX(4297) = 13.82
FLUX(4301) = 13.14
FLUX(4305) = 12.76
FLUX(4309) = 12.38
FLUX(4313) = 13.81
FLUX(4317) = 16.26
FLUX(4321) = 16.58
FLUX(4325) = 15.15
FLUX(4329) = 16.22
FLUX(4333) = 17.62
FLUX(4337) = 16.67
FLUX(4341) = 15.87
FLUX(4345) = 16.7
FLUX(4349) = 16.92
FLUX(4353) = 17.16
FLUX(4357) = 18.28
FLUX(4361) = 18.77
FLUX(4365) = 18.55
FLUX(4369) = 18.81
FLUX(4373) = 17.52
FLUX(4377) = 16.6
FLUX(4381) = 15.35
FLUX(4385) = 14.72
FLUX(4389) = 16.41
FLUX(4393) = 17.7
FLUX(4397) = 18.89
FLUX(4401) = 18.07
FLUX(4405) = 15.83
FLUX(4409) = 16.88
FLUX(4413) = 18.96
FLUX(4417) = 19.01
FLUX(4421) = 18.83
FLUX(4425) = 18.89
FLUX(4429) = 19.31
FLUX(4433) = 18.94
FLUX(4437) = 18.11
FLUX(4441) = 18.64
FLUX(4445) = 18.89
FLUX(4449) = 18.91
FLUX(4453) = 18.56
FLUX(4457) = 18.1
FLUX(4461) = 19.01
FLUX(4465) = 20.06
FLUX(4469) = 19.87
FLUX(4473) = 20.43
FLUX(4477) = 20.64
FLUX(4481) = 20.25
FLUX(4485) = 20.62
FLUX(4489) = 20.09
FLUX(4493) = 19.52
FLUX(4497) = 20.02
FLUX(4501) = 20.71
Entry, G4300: 4.9 angstroms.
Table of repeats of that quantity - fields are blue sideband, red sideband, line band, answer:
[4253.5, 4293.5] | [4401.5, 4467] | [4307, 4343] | 2.16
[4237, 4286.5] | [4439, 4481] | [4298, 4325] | 4.04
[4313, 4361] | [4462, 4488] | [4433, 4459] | 1.23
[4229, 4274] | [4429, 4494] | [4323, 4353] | 1.41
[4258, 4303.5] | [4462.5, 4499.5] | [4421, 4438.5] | 0.07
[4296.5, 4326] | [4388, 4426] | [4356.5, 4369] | -1.83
